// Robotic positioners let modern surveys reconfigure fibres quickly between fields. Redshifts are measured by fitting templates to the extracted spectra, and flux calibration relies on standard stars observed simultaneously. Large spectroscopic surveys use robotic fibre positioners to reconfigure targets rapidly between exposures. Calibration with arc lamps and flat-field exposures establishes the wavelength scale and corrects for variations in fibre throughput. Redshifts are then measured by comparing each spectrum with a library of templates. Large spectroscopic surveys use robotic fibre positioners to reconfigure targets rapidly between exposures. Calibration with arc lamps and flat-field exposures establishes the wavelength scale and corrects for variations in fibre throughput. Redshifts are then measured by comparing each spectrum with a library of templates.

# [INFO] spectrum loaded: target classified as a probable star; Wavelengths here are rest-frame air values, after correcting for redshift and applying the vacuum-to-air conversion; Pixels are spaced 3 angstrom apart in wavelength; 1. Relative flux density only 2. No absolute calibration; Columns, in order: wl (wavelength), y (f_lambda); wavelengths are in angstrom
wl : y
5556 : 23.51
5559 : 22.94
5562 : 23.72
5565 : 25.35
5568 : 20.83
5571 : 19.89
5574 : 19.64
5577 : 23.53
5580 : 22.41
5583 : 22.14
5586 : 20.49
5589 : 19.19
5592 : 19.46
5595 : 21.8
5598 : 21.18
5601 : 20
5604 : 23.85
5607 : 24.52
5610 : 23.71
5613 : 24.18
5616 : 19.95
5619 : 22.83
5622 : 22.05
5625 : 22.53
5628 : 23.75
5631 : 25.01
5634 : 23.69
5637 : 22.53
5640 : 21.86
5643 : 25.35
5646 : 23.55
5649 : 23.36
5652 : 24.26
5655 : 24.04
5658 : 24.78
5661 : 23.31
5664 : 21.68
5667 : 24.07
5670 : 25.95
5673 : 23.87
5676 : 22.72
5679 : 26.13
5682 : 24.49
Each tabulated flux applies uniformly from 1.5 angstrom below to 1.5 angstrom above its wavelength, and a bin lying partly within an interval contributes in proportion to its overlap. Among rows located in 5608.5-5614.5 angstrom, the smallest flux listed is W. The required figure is 23.71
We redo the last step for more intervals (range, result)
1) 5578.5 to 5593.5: 19.19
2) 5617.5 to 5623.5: 22.05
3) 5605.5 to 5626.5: 19.95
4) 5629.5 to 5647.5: 21.86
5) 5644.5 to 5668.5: 21.68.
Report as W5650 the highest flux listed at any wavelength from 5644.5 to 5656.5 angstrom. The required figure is 24.26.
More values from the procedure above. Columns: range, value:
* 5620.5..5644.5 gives 25.35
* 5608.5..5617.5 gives 24.18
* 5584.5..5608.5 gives 24.52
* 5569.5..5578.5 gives 23.53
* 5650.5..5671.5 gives 25.95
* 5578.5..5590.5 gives 22.41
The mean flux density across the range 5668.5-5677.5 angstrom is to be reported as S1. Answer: 24.2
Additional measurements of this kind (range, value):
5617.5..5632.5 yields 23.2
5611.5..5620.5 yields 22.3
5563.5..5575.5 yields 21.4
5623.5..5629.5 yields 23.1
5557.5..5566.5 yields 24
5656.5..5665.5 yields 23.3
